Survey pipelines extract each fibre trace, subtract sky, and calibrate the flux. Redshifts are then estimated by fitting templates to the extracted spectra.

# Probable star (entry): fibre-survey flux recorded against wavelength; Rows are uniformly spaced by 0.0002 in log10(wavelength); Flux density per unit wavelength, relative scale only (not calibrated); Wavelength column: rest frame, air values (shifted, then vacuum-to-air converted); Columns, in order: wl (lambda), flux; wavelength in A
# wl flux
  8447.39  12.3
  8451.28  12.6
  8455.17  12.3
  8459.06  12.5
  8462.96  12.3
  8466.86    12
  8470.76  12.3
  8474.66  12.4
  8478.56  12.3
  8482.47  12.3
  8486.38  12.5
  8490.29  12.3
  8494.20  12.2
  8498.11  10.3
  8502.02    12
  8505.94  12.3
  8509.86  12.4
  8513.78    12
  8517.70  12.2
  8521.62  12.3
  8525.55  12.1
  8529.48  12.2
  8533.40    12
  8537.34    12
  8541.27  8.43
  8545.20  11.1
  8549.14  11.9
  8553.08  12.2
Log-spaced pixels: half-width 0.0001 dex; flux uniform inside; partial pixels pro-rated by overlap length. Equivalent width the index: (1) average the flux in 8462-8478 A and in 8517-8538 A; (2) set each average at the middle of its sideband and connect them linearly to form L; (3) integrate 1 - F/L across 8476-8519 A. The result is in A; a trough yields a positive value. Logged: 0.43 A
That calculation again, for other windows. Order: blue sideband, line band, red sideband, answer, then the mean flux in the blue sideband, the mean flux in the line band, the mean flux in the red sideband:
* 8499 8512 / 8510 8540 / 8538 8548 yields -2.5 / 12.1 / 12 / 10.2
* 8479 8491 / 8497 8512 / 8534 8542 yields -0.1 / 12.4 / 11.8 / 10.8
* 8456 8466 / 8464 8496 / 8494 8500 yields -1.8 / 12.3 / 12.3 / 11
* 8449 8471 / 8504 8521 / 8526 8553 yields -0.8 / 12.3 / 12.2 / 11.4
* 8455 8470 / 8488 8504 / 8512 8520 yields 0.6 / 12.3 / 11.7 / 12.1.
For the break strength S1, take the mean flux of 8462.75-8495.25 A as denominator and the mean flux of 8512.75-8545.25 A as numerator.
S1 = 0.9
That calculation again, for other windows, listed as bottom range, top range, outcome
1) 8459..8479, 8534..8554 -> 0.91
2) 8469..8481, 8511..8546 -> 0.94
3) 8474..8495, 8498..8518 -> 0.97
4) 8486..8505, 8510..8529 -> 1.03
